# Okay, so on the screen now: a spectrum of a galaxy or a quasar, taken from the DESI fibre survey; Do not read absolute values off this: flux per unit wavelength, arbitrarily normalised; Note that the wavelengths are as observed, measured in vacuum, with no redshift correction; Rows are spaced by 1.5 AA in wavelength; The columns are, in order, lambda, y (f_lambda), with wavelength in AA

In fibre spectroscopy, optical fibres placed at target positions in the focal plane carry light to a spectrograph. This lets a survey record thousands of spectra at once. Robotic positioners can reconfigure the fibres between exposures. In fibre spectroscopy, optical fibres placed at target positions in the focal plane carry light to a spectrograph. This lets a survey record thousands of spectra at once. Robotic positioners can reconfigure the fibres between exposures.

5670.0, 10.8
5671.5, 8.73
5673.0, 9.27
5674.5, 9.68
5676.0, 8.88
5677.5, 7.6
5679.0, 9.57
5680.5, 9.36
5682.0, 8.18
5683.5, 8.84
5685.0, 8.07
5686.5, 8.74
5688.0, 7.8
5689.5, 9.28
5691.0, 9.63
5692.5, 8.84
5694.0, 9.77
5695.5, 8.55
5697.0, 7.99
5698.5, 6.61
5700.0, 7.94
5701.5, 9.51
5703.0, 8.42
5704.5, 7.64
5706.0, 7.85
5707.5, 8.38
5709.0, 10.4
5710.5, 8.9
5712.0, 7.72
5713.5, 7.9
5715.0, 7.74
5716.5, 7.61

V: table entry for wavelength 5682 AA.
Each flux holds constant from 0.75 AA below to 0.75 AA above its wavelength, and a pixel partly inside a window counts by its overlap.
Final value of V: 8.18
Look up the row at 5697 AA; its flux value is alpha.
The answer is 7.99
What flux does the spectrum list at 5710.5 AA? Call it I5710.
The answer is 8.9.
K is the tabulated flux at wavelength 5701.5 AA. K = 9.51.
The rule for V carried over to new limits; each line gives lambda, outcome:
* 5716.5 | 7.61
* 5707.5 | 8.38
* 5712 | 7.72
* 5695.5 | 8.55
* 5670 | 10.8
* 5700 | 7.94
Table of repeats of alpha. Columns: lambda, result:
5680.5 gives 9.36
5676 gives 8.88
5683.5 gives 8.84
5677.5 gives 7.6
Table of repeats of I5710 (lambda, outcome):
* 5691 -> 9.63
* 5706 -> 7.85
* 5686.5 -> 8.74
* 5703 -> 8.42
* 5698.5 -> 6.61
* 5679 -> 9.57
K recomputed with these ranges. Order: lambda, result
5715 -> 7.74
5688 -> 7.8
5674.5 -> 9.68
